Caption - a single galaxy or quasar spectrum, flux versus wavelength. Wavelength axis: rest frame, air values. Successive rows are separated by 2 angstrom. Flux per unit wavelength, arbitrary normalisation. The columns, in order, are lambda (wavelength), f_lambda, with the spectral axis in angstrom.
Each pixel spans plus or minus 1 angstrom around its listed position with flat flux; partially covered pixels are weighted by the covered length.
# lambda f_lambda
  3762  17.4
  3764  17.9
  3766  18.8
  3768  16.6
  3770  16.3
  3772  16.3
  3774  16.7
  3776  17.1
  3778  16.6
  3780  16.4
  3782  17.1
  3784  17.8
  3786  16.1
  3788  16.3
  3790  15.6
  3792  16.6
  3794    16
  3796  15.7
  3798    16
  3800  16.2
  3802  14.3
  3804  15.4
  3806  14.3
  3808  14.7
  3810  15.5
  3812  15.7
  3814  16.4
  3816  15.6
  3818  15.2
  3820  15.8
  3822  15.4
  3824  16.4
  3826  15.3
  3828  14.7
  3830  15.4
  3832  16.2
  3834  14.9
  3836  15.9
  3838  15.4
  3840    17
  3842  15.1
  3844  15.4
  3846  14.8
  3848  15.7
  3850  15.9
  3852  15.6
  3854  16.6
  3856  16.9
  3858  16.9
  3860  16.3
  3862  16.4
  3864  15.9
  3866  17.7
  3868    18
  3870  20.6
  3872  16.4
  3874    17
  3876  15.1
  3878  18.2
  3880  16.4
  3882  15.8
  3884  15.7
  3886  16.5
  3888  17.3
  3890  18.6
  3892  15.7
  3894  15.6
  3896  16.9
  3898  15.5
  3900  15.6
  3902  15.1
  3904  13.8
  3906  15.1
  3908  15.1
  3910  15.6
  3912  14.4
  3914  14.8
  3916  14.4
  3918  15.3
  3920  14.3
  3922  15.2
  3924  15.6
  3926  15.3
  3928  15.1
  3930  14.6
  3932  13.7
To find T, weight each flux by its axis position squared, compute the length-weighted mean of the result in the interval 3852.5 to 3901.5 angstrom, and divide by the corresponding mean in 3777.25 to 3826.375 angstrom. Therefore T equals 1.1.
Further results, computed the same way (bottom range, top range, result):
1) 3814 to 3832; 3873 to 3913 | 1.06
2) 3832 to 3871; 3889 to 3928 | 0.97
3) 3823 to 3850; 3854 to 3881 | 1.11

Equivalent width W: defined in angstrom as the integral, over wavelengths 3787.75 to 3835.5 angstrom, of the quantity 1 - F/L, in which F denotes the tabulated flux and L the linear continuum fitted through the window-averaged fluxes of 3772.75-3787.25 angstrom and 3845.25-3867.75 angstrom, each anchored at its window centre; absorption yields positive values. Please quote 3.0 angstrom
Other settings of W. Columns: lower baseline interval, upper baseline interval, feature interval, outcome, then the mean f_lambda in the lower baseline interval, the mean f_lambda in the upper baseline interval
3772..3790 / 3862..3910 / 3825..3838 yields 0.9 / 16.7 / 16.4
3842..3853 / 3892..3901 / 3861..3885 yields -1.9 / 15.4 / 15.9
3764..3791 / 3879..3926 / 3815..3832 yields 0.9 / 16.8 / 15.6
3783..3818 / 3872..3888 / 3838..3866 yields 0.2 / 15.8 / 16.4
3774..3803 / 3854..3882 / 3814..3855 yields 2.6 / 16.3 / 17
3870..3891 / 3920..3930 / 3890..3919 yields 1.1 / 16.9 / 15.1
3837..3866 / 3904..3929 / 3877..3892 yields -1.3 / 16.1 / 15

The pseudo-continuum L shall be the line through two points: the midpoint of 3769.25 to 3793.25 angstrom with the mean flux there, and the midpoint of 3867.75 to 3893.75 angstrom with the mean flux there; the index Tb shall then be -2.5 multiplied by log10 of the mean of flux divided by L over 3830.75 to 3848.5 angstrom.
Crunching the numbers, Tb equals 0.08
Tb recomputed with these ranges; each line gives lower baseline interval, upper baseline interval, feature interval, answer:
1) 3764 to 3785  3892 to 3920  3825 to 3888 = -0.029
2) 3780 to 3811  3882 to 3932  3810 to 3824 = 0.004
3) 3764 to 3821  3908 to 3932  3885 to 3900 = -0.092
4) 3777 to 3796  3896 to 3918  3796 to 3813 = 0.066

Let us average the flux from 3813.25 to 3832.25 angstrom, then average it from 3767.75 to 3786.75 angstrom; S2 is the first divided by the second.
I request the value 0.93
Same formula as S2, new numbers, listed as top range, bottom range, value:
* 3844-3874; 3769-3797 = 1.01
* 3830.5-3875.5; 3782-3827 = 1.04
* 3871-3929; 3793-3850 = 1.01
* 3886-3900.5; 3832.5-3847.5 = 1.06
